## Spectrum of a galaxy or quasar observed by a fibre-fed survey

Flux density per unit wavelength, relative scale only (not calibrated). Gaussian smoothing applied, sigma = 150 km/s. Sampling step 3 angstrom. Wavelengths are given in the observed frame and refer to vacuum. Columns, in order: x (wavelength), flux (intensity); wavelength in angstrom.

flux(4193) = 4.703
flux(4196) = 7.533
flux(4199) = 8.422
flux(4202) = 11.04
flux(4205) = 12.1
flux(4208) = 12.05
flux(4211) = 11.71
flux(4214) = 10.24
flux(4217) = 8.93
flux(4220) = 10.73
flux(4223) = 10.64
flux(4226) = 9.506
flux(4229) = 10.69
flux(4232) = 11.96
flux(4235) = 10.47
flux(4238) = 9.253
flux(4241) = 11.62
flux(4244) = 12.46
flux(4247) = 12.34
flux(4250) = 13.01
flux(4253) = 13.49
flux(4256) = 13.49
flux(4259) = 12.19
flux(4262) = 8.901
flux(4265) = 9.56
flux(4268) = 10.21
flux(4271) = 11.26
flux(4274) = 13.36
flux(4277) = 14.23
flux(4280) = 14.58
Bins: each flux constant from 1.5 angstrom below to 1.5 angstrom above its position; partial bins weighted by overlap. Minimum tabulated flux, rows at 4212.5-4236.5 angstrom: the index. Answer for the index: 8.93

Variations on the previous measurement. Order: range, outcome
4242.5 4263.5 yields 8.901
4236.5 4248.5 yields 9.253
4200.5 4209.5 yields 11.04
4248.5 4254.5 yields 13.01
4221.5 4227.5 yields 9.506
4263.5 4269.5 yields 9.56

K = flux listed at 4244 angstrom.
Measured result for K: 12.46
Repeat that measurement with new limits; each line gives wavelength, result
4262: 8.901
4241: 11.62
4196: 7.533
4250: 13.01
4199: 8.422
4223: 10.64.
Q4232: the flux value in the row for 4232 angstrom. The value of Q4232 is 11.96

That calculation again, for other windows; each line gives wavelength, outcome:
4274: 13.36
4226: 9.506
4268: 10.21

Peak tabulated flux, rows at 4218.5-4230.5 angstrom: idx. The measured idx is 10.73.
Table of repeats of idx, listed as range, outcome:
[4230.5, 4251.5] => 13.01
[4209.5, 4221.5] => 11.71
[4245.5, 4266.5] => 13.49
